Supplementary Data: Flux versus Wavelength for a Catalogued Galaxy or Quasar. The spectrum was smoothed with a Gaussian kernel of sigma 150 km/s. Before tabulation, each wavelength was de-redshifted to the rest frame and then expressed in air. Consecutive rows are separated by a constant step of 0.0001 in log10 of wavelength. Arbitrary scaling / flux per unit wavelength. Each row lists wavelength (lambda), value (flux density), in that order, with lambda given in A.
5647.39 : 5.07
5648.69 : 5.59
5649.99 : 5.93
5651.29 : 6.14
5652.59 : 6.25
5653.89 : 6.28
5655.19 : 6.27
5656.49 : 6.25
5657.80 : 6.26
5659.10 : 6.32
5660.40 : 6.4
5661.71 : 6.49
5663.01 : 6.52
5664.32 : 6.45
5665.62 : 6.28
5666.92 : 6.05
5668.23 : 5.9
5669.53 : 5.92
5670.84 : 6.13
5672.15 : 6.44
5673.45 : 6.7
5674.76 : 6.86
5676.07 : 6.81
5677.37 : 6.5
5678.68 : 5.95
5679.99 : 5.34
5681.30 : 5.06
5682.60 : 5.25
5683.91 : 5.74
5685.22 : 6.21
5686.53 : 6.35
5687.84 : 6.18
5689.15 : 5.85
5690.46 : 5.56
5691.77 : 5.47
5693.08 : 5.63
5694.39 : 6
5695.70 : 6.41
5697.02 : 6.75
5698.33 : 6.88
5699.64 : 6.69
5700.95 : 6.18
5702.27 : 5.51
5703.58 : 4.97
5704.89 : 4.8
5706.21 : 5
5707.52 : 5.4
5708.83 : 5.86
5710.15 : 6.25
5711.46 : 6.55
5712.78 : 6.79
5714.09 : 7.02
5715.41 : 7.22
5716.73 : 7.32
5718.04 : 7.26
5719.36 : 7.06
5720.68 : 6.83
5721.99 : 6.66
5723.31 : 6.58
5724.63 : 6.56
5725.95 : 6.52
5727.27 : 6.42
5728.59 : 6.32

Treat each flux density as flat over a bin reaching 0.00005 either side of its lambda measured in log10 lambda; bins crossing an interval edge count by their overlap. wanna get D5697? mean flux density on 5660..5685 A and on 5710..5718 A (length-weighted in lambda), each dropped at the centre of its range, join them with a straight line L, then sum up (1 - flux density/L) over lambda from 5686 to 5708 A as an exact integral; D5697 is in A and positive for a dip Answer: 2.5 A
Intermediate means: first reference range 6.14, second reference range 6.93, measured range 5.86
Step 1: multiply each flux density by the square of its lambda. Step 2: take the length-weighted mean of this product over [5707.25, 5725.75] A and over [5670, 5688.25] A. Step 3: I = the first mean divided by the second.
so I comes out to 1.11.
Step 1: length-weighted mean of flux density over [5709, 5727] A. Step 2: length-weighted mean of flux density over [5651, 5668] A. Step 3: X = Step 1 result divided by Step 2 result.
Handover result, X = 1.08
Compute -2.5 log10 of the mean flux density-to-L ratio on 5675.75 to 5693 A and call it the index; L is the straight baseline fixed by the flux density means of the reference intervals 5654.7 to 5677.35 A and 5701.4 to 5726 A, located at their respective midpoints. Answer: 0.09 mag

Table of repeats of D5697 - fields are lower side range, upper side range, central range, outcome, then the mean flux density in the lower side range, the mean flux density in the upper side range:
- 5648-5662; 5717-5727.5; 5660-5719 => 2.98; 6.19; 6.77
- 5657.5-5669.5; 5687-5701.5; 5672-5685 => 0.34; 6.28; 6.15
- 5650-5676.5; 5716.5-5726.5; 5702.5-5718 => 1.39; 6.32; 6.83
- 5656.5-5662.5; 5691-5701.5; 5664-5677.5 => -0.08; 6.35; 6.25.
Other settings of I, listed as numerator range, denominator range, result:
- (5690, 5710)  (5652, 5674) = 0.94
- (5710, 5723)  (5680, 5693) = 1.22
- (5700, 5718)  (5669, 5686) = 1.02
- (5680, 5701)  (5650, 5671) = 0.97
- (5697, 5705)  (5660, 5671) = 0.97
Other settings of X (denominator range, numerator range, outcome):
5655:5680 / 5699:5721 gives 0.99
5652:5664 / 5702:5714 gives 0.91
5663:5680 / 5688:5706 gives 0.93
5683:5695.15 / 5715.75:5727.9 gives 1.16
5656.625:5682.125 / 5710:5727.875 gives 1.09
